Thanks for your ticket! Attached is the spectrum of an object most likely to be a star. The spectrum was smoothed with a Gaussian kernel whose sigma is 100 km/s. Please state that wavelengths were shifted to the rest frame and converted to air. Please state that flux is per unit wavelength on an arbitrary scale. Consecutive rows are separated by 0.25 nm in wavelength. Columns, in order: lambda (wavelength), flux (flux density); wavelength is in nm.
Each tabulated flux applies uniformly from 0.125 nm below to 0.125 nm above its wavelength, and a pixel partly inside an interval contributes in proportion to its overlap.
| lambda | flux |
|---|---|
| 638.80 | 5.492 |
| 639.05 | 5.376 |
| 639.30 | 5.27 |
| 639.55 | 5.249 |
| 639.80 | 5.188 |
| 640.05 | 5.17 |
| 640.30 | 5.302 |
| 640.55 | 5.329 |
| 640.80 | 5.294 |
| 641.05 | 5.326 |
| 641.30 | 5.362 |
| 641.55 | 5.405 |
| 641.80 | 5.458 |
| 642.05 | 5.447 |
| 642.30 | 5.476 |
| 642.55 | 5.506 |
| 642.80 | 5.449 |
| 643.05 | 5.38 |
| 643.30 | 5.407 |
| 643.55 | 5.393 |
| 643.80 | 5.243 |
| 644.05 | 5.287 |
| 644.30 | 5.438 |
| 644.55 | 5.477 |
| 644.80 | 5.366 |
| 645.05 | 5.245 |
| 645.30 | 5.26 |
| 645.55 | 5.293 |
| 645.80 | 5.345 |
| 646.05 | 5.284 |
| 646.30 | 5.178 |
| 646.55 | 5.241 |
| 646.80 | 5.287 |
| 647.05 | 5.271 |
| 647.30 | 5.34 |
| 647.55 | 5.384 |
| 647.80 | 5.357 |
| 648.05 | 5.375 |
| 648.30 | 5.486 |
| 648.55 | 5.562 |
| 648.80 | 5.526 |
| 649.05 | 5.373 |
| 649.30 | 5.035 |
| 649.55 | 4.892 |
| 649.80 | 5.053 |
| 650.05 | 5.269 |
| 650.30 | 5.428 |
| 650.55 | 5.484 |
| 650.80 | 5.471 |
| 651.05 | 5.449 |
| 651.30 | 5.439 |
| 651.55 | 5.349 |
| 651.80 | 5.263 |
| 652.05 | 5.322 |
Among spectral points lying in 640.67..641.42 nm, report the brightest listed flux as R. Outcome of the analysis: 5.362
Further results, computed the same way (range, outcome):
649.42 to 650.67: 5.484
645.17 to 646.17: 5.345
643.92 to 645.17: 5.477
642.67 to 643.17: 5.449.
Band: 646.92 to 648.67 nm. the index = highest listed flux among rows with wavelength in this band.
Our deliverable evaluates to 5.562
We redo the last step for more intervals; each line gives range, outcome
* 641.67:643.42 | 5.506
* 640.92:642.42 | 5.476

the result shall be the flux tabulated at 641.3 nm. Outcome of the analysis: 5.362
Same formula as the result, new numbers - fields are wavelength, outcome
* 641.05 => 5.326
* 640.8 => 5.294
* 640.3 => 5.302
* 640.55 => 5.329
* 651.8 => 5.263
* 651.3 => 5.439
